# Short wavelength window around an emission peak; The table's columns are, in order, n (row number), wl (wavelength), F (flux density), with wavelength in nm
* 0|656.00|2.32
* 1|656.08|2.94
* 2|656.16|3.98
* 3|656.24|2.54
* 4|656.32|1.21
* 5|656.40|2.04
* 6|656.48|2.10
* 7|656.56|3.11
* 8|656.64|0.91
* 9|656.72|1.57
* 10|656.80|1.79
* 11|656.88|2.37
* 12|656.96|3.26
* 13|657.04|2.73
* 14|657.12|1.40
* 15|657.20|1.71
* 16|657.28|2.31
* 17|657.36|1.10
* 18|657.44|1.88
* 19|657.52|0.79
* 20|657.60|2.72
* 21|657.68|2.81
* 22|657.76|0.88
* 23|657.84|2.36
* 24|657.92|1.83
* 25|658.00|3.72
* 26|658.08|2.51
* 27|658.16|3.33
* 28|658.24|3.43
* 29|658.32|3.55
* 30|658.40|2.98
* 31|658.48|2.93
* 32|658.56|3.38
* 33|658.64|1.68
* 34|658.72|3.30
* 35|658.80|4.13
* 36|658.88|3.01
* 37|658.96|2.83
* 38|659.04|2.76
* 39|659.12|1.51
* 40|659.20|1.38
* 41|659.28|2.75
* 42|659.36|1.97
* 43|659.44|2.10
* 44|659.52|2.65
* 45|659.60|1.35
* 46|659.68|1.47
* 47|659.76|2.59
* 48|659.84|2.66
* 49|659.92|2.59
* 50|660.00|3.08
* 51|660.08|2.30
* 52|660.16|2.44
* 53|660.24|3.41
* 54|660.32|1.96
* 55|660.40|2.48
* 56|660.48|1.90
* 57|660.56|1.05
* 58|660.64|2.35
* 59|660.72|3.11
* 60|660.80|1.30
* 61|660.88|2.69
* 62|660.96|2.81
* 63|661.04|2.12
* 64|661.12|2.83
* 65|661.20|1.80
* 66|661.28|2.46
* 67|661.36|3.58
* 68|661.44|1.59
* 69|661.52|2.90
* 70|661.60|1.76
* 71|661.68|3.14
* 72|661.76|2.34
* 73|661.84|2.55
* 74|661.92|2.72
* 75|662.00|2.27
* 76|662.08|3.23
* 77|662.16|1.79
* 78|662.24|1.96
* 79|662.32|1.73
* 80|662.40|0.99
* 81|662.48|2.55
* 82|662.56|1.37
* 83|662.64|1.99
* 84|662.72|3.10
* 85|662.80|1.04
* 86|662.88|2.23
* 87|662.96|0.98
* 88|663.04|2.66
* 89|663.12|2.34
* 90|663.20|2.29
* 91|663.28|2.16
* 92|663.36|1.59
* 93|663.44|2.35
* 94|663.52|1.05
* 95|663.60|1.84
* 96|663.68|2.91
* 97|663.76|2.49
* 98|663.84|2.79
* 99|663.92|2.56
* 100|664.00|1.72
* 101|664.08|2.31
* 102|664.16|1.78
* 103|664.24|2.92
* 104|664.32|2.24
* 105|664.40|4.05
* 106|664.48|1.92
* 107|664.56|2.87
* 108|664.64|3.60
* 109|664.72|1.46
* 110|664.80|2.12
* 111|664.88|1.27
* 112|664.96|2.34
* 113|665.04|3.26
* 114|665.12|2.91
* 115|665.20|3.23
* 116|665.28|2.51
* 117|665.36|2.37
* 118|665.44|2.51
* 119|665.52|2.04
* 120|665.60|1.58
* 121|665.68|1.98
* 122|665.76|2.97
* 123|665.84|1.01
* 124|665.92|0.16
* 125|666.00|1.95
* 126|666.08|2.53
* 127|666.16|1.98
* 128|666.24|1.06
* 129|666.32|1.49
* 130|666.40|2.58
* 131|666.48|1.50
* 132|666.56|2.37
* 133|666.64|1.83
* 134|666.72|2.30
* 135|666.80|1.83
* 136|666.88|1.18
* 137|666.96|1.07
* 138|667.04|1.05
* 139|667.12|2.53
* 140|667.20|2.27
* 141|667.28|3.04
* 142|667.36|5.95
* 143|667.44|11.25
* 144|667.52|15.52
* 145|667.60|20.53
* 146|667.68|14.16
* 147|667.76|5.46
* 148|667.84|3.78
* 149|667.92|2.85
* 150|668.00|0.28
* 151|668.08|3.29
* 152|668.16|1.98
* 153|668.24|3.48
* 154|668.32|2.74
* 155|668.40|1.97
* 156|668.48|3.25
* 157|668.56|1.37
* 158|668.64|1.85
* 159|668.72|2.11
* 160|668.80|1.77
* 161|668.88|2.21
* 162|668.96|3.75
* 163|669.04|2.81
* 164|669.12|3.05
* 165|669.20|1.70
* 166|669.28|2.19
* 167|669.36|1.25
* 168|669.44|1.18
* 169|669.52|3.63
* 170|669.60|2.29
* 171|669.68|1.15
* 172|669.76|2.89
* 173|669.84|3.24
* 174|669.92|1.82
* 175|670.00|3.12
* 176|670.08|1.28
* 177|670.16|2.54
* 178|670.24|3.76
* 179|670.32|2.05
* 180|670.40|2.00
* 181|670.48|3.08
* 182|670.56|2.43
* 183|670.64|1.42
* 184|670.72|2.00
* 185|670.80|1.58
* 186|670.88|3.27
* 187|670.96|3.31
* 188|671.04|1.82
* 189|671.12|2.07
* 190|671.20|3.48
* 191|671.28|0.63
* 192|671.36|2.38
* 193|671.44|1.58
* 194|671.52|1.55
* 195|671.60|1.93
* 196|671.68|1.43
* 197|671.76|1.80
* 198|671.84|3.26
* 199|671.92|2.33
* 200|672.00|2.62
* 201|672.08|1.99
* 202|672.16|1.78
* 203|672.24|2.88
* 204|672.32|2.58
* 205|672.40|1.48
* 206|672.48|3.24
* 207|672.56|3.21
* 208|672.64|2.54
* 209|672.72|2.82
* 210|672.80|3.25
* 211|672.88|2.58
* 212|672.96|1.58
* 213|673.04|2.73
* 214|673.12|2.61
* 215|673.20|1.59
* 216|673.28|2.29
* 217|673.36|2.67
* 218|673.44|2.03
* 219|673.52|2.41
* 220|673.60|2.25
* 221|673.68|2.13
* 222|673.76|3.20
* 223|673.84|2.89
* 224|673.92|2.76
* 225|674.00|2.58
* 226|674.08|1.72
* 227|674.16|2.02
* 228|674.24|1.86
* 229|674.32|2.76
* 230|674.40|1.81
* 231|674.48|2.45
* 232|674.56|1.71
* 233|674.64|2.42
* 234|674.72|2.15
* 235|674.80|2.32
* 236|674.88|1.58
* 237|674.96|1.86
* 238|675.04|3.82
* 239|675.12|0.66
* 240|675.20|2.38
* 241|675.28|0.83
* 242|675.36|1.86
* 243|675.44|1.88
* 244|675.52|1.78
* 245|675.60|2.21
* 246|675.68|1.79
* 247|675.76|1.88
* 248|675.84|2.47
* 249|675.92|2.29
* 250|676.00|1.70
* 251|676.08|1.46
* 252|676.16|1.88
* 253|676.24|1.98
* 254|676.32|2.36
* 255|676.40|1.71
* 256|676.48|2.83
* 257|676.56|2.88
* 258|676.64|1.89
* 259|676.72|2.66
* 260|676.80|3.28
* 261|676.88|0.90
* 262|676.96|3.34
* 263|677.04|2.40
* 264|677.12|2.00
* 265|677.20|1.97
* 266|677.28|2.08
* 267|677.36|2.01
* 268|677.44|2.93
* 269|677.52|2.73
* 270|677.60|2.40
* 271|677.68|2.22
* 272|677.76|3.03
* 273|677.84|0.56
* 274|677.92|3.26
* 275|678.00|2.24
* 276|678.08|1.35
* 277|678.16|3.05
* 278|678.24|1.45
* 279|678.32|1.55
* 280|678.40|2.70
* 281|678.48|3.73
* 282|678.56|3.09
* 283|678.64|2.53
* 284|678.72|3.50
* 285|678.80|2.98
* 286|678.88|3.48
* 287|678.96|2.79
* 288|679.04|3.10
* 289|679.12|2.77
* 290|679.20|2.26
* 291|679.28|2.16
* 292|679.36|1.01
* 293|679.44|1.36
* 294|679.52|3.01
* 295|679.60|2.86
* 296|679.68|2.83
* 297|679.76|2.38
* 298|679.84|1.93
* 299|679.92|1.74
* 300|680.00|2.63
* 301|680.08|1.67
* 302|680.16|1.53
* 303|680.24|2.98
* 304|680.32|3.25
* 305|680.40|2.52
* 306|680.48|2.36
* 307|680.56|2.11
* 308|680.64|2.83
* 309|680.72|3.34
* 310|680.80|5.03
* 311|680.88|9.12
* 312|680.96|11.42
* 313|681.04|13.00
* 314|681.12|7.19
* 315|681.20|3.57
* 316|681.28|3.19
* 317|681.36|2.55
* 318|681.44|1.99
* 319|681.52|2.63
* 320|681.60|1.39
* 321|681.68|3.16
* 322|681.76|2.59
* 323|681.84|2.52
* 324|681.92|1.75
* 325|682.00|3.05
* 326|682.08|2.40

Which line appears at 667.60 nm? Hbeta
